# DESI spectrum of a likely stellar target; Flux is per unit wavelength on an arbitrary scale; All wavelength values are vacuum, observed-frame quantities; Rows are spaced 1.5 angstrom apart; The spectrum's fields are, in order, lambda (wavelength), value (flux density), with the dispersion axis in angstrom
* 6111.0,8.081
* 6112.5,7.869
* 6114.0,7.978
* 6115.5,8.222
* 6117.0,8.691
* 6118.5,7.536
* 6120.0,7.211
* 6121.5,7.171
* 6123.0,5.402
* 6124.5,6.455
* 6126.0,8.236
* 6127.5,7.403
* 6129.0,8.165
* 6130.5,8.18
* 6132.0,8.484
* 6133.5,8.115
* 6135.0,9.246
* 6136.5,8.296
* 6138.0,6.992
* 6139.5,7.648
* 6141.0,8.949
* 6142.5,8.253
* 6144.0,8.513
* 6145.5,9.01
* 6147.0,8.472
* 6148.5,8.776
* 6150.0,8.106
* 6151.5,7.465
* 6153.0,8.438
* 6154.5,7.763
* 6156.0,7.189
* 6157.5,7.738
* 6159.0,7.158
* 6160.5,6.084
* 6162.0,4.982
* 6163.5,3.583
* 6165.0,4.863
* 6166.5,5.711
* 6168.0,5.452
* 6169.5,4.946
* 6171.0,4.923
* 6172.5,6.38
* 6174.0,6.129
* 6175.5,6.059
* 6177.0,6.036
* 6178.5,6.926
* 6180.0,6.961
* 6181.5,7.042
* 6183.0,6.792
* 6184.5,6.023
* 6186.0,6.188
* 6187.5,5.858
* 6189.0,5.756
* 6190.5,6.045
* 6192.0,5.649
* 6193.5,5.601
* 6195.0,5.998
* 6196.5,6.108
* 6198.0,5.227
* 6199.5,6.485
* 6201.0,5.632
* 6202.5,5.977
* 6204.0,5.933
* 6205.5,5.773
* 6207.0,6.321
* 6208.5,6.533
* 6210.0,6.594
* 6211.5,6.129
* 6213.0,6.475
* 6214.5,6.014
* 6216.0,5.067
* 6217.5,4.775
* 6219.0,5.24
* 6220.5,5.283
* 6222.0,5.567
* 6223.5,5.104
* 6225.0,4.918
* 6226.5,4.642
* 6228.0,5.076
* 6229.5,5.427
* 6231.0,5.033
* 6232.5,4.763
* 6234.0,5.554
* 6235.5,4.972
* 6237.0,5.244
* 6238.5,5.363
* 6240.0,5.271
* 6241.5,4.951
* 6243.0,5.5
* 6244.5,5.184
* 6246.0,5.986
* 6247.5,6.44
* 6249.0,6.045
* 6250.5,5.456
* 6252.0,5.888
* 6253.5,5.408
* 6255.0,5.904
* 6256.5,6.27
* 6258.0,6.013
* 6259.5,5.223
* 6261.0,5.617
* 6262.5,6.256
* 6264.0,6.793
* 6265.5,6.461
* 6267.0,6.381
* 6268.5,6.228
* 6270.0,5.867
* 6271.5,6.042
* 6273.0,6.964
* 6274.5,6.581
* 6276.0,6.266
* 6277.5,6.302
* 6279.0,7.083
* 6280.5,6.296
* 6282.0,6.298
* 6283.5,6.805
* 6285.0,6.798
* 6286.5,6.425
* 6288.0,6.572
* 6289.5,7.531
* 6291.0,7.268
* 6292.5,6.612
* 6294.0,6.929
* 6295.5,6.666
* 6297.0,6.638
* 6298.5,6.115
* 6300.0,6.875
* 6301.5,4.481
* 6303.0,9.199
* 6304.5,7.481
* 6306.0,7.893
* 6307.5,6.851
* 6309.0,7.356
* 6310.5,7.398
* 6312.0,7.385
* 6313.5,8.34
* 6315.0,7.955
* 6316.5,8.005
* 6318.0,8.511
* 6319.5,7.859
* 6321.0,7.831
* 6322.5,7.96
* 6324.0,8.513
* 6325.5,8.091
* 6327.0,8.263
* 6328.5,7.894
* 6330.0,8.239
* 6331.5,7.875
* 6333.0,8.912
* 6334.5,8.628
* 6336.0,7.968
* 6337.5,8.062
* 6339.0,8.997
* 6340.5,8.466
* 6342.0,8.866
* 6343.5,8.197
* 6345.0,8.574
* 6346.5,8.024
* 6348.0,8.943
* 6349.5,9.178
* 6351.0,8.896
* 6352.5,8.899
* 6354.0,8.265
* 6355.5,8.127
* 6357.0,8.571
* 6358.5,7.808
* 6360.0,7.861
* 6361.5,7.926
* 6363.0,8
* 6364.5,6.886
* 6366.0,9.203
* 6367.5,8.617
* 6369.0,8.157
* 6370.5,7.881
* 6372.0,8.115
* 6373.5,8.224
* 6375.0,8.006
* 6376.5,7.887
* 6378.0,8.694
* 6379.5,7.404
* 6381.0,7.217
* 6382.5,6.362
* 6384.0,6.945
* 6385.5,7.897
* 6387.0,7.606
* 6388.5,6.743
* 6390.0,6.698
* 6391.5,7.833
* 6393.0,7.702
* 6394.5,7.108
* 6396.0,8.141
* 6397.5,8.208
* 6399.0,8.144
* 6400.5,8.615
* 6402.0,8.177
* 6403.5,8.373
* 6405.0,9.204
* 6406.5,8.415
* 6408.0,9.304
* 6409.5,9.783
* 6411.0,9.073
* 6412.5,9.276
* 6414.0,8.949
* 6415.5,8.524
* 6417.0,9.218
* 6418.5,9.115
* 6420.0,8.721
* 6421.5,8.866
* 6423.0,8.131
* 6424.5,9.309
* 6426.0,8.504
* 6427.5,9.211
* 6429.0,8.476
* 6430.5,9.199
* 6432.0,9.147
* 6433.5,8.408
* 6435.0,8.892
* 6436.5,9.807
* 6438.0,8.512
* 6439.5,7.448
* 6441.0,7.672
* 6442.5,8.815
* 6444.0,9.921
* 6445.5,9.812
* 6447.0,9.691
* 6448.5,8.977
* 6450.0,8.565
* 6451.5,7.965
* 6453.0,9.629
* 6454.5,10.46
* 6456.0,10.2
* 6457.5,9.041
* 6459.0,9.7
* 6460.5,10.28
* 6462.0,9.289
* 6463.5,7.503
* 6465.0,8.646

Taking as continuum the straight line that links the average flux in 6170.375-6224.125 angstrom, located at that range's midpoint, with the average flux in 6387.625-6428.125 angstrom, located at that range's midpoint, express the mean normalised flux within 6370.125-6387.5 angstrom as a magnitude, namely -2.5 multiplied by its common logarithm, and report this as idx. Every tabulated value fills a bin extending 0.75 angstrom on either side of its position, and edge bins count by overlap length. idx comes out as 0.062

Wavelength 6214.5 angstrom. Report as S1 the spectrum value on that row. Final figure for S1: 6.014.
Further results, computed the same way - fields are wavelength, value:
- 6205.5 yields 5.773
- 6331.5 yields 7.875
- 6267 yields 6.381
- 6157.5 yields 7.738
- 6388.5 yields 6.743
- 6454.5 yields 10.46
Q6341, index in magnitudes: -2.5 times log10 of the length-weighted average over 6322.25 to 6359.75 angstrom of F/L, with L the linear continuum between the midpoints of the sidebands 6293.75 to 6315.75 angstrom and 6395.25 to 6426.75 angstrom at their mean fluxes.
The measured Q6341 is -0.09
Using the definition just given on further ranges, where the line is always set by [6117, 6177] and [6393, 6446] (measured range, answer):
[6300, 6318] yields 0.08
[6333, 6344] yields -0.03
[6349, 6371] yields 0.01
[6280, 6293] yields 0.18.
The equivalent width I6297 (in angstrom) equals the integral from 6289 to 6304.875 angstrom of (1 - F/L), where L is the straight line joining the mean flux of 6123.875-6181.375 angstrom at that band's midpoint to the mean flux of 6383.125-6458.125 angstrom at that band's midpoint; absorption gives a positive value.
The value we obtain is 2.2 angstrom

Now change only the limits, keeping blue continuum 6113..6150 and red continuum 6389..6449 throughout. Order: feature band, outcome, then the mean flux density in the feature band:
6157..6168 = 3.3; 5.67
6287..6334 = 4.9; 7.53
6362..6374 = 0.6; 8.13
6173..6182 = 1.8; 6.51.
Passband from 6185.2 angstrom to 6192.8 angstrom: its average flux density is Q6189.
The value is 5.9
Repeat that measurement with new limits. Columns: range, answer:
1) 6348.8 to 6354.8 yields 8.8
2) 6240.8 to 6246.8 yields 5.42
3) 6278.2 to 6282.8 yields 6.56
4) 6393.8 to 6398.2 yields 7.82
